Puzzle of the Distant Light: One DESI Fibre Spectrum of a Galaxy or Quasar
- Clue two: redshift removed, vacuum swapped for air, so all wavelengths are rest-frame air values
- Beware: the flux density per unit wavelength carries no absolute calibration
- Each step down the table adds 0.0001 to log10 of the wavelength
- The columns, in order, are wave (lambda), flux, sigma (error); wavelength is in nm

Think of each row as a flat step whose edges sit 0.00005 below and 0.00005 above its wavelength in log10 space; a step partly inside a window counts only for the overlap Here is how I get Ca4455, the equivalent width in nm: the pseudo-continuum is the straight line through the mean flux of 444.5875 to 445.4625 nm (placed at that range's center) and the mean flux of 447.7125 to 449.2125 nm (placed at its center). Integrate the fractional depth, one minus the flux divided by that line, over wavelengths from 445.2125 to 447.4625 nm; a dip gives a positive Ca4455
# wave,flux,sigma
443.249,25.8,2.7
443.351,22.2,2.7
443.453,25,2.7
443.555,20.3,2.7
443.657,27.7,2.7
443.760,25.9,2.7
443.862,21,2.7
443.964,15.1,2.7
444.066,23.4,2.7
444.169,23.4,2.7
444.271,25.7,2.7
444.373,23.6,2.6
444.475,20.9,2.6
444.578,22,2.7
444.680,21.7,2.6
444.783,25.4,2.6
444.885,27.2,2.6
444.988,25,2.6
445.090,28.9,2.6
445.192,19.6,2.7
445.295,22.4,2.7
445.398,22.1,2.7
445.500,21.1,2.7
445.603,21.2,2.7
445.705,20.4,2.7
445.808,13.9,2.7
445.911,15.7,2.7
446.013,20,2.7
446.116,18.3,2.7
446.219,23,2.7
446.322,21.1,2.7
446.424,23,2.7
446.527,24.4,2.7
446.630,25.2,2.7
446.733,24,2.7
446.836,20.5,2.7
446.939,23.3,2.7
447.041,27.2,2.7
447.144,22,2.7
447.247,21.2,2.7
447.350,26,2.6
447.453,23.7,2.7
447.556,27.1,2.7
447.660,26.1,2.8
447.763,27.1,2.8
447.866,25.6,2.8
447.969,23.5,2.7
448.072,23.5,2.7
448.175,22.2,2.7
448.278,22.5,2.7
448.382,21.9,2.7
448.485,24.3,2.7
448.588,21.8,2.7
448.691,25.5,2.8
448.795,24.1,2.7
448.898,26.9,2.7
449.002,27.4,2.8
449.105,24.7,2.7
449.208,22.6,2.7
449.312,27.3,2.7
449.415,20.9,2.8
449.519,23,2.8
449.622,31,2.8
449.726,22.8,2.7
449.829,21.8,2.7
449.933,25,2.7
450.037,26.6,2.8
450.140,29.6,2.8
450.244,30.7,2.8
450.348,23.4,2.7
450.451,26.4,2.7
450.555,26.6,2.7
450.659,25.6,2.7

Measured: 0.217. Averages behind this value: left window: 23.9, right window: 24.3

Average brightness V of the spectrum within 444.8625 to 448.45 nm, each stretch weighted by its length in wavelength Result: 22.8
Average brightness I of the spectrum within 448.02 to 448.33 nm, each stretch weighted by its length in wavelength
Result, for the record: 22.7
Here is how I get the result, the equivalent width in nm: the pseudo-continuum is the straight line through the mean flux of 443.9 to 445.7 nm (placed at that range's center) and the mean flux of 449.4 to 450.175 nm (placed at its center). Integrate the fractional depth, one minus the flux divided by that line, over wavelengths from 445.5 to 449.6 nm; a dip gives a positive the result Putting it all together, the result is 0.17 nm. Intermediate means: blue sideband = 22.8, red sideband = 25.2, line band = 23.2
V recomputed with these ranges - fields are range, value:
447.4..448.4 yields 24.4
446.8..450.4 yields 24.7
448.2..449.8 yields 24.4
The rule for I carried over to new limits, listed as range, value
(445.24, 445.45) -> 22.2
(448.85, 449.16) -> 26.3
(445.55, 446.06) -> 18.2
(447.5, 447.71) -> 26.4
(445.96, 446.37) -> 20.6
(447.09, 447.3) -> 21.7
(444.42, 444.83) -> 22.5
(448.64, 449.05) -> 25.9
